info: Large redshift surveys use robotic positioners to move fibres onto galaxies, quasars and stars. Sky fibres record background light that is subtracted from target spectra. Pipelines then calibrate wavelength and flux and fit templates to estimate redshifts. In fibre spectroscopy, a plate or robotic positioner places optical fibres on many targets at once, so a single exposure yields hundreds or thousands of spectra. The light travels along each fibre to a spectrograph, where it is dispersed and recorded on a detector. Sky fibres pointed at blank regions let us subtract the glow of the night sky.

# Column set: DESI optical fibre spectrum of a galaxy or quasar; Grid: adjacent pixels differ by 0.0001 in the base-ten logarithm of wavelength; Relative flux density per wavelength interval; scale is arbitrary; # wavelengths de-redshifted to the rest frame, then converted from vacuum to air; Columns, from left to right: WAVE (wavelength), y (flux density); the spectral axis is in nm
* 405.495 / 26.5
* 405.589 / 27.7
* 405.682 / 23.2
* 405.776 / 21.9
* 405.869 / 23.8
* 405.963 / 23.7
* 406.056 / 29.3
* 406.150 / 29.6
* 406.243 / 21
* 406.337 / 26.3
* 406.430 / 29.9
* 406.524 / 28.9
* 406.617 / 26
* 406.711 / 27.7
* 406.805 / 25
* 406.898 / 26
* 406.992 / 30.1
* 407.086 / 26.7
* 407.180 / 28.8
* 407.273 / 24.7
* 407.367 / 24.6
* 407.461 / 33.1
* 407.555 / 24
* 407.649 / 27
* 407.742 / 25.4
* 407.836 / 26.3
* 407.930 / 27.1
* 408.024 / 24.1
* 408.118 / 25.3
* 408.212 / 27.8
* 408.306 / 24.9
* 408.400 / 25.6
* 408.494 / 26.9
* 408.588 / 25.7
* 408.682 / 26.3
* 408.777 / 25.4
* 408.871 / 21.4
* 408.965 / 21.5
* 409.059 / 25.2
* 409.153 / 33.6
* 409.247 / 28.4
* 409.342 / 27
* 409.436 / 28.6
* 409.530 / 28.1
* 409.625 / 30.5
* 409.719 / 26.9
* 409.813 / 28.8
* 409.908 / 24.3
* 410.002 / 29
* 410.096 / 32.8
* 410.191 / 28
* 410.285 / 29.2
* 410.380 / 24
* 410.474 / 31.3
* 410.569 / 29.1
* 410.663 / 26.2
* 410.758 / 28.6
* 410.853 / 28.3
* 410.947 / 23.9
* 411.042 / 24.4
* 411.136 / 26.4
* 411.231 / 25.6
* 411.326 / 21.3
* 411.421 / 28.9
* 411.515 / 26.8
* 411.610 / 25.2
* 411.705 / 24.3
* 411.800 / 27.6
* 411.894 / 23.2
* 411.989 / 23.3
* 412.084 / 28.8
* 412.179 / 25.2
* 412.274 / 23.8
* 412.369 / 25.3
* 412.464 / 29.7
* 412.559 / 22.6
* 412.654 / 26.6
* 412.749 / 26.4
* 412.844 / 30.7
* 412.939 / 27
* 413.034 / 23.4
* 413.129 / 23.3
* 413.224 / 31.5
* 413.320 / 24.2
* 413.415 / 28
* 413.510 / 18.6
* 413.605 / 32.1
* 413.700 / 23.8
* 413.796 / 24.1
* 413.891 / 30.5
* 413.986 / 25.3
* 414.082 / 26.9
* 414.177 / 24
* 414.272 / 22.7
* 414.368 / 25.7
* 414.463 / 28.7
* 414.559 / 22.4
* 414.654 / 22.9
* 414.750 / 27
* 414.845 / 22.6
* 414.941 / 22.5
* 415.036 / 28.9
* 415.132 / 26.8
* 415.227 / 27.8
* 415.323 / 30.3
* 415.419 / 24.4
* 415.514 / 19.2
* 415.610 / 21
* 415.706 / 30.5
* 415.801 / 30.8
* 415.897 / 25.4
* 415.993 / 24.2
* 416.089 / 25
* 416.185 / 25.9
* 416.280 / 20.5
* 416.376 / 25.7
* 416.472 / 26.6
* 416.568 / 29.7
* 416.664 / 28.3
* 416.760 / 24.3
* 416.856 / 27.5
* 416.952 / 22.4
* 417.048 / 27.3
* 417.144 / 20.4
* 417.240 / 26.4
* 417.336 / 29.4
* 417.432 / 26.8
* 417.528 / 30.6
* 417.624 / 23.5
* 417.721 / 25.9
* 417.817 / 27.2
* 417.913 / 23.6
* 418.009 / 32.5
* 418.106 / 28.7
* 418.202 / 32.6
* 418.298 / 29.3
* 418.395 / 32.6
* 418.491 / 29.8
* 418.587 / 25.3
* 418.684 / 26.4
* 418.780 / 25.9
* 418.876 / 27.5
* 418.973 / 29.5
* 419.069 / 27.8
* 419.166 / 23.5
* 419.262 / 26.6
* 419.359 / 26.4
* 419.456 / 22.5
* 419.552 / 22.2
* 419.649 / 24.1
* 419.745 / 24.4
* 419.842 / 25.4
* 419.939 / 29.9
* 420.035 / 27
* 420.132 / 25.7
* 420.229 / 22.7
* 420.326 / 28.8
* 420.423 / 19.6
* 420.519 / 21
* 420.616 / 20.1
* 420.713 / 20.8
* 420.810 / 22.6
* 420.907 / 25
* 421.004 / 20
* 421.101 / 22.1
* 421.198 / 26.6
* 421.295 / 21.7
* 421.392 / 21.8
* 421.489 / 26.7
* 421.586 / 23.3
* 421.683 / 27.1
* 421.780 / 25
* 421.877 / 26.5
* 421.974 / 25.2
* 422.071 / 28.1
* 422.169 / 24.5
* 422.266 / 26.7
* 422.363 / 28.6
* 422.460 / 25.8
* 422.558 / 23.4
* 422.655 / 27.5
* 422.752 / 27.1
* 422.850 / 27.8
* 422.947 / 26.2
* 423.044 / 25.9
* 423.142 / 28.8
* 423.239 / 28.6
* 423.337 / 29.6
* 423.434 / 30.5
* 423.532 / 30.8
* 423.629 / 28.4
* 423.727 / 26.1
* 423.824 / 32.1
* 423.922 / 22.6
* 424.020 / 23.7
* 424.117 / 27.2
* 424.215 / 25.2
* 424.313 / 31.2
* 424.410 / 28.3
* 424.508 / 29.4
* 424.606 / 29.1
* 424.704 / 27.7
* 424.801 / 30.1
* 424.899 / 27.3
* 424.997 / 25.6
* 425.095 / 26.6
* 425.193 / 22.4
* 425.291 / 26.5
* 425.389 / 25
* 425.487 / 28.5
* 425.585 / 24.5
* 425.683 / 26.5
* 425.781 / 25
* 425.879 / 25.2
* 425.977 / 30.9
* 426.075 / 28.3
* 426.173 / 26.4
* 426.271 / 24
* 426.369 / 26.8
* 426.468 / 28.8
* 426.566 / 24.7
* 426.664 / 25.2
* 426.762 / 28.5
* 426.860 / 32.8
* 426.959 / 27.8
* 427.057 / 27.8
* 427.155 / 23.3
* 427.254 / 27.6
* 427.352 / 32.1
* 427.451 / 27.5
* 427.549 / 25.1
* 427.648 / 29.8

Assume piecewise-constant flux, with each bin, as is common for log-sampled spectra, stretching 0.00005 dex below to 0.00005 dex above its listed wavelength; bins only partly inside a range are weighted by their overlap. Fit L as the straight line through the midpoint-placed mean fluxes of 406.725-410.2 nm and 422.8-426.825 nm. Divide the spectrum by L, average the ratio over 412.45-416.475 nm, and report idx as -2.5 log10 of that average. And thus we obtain 0.05 mag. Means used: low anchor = 26.9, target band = 25.7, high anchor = 27.2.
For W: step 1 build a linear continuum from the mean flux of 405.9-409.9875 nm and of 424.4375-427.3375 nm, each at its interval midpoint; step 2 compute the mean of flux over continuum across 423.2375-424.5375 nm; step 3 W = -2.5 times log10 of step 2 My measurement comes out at -0.04 mag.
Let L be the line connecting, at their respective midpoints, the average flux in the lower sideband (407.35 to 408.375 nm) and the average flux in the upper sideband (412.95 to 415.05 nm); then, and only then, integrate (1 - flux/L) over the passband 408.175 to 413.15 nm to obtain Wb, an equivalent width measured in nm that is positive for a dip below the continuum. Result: -0.12 nm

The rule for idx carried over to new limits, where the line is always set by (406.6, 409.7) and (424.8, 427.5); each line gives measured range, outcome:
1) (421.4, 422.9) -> 0.031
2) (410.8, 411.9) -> 0.045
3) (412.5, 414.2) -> 0.025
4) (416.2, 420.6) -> 0.022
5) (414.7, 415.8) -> 0.040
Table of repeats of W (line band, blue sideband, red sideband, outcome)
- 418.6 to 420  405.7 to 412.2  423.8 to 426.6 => 0.04 mag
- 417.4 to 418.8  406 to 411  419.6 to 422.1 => -0.13 mag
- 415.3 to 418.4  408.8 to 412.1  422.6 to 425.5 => 0.03 mag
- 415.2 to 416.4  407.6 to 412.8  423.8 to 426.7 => 0.05 mag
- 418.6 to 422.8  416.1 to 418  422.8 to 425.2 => 0.08 mag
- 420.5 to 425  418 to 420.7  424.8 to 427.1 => 0.01 mag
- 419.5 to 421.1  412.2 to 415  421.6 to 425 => 0.14 mag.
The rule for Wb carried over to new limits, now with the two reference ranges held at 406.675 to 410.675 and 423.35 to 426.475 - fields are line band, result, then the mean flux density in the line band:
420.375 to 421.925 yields 0.23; 23.1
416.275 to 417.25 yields 0.06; 25.5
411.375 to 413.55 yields 0.10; 25.9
